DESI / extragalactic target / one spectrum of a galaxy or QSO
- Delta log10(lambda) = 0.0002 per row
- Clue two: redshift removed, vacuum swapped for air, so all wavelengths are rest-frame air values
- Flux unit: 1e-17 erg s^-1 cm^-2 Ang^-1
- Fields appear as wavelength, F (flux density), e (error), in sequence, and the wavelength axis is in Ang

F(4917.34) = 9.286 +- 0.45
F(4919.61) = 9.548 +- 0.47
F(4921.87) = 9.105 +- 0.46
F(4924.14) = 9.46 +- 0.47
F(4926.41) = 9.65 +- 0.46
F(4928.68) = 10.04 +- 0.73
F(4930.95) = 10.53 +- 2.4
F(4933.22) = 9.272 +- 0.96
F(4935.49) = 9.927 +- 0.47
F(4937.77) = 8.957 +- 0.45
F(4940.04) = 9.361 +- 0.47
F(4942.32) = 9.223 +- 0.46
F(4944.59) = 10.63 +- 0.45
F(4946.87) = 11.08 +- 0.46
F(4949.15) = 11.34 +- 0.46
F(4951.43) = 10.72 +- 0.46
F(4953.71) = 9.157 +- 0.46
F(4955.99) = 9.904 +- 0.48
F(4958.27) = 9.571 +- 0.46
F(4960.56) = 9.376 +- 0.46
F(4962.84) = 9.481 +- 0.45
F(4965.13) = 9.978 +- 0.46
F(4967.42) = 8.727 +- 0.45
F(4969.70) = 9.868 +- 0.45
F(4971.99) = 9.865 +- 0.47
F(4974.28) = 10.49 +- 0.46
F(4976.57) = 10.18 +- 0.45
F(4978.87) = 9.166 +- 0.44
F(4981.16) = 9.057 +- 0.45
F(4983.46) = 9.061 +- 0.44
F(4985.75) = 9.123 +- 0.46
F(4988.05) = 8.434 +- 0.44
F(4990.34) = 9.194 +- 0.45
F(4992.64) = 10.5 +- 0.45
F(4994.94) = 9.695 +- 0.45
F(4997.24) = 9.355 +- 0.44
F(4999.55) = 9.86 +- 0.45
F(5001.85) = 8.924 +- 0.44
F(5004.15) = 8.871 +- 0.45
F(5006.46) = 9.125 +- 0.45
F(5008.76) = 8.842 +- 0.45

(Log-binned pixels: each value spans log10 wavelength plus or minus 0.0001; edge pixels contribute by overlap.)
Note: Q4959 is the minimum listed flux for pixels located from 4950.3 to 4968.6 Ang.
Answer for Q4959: 8.727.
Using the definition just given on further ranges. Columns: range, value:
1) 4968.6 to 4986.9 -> 9.057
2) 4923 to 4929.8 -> 9.46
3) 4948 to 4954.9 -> 9.157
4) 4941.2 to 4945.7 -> 9.223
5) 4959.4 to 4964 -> 9.376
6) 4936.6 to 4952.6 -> 8.957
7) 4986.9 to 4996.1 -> 8.434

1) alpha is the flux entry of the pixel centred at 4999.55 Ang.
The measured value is 9.86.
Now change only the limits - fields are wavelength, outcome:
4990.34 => 9.194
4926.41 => 9.65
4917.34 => 9.286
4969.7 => 9.868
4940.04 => 9.361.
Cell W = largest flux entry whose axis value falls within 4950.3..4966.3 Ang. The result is 10.72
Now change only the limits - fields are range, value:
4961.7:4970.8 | 9.978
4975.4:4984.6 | 10.18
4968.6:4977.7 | 10.49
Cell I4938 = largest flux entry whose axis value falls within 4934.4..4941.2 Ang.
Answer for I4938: 9.927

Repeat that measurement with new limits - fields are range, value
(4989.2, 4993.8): 10.5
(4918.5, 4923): 9.548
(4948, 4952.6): 11.34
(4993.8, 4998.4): 9.695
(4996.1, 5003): 9.86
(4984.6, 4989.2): 9.123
